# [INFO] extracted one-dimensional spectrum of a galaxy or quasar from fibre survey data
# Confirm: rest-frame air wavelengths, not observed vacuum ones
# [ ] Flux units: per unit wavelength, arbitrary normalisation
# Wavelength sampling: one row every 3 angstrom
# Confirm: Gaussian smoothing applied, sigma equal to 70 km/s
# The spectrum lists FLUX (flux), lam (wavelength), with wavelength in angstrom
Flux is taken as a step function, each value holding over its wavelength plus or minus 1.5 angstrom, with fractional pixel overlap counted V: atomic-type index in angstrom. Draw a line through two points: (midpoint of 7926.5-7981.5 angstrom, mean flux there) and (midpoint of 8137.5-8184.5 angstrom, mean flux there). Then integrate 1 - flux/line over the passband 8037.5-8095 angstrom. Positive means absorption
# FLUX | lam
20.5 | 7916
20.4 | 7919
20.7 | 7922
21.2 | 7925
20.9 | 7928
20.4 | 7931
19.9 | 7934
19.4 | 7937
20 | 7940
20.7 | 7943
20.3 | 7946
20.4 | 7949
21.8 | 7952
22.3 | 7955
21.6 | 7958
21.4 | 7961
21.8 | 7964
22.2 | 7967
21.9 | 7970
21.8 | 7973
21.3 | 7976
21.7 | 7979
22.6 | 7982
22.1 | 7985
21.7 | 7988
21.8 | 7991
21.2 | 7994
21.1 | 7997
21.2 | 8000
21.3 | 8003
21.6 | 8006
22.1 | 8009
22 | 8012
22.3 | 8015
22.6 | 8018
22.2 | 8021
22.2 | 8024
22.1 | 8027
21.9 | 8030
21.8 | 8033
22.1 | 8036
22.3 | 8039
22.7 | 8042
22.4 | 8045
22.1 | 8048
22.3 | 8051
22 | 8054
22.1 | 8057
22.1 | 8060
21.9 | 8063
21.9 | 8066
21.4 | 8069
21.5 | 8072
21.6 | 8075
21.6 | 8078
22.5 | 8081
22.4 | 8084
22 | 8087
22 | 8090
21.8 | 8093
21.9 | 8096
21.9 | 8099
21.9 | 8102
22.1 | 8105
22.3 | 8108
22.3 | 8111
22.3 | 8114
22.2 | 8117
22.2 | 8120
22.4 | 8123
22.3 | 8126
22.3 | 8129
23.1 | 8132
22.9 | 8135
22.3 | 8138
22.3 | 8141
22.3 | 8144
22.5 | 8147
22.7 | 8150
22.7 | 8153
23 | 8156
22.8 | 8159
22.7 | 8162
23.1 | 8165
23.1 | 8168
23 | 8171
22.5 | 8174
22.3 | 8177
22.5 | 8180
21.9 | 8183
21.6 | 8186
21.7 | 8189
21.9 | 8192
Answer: -0.3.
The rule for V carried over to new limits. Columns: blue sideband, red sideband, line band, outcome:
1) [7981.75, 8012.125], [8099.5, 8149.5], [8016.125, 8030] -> -0.3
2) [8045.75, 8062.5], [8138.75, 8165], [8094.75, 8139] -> 0.3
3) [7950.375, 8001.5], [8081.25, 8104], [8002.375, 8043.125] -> -0.5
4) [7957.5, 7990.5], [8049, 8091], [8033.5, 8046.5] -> -0.2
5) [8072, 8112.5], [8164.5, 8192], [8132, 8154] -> -0.3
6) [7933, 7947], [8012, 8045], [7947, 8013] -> -2.0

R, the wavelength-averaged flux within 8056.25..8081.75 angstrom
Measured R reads 21.8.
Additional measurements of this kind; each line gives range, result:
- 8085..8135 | 22.2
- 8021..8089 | 22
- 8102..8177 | 22.5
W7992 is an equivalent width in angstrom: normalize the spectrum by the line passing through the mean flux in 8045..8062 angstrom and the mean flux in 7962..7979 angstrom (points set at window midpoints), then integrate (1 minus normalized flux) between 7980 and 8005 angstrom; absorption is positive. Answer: 0.3 angstrom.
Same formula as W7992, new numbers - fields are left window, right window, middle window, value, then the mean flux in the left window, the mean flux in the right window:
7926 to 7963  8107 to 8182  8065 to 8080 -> 0.2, 20.8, 22.6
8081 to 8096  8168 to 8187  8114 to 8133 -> -0.2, 22.1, 22.4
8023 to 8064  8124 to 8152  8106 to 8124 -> 0.1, 22.1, 22.5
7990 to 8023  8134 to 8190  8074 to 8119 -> 0.3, 21.8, 22.5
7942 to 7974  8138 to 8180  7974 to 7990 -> -0.2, 21.5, 22.7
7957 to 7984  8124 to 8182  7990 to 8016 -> 0.4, 21.8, 22.6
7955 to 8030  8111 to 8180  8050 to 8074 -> 0.3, 21.8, 22.6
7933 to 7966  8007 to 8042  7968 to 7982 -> -0.3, 20.9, 22.2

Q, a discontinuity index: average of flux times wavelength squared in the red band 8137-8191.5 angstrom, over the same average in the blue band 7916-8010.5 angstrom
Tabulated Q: 1.1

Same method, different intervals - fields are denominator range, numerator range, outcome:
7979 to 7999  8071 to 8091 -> 1.03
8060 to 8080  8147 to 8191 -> 1.06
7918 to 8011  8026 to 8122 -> 1.07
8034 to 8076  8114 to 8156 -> 1.04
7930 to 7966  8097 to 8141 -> 1.12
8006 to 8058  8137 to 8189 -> 1.05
